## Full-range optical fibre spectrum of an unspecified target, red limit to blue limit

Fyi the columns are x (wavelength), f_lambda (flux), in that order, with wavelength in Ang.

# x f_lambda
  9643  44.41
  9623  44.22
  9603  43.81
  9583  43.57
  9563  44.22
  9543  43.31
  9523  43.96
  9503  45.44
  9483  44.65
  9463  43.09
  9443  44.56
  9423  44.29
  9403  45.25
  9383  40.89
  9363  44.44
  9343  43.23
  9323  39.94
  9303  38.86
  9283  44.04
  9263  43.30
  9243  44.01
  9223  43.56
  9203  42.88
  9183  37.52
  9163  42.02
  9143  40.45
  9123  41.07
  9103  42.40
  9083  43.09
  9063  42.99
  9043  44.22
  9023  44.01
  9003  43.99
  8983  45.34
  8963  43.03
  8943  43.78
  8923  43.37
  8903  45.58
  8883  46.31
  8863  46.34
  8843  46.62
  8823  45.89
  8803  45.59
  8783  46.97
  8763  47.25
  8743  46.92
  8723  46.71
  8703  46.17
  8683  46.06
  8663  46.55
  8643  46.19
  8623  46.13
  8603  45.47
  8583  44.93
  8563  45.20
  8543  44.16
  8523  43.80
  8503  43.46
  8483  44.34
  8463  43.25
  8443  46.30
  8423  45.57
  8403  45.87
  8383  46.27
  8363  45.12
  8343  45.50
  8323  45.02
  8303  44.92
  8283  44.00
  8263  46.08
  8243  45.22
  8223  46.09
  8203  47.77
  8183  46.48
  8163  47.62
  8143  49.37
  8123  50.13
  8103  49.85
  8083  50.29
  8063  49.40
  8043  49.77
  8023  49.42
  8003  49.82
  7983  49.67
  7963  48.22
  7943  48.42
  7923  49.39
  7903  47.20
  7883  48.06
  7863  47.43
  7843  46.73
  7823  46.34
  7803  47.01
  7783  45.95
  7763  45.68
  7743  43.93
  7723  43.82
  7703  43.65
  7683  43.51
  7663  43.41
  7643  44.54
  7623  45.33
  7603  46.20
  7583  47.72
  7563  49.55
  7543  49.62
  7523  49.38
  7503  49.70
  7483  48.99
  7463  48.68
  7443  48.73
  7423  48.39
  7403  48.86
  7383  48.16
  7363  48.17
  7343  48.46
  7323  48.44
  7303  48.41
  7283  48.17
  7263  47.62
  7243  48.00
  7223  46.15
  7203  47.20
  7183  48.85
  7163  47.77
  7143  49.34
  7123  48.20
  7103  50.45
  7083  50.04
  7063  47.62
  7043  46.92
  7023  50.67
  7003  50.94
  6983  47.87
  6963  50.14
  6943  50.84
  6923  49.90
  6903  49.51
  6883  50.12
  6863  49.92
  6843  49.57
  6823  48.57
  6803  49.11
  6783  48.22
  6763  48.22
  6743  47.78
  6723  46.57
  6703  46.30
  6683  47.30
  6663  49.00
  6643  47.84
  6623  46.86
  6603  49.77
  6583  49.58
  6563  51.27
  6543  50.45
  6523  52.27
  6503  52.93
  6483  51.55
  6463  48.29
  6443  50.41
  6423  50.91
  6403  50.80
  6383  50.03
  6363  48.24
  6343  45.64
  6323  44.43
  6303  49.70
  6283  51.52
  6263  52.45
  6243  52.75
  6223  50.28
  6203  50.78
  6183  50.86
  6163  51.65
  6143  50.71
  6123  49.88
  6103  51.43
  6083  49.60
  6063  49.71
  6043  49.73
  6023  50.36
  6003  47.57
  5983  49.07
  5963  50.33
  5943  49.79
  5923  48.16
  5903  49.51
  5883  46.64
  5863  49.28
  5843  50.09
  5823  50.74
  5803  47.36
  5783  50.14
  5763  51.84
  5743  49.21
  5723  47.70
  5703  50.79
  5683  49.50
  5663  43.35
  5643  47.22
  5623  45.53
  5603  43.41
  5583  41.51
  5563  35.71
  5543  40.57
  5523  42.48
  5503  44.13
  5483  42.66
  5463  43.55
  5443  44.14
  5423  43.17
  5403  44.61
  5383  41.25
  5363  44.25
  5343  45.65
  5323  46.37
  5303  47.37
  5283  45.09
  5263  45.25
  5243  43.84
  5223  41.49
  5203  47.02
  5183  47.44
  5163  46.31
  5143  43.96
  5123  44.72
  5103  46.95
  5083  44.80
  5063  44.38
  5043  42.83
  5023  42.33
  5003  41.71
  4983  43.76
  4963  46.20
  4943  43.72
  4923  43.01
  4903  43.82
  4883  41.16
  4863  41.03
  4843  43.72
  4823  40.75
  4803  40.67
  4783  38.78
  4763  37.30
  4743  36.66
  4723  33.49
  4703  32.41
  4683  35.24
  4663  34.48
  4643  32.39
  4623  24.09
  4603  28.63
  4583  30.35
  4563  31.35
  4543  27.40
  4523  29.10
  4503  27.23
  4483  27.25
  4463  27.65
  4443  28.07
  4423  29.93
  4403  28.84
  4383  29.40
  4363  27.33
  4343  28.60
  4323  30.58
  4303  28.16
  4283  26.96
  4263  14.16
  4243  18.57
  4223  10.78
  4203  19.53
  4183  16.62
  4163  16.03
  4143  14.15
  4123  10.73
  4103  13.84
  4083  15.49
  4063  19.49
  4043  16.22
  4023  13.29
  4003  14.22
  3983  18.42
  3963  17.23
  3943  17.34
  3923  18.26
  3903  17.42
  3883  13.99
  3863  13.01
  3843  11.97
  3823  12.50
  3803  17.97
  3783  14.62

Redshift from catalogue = 0.07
